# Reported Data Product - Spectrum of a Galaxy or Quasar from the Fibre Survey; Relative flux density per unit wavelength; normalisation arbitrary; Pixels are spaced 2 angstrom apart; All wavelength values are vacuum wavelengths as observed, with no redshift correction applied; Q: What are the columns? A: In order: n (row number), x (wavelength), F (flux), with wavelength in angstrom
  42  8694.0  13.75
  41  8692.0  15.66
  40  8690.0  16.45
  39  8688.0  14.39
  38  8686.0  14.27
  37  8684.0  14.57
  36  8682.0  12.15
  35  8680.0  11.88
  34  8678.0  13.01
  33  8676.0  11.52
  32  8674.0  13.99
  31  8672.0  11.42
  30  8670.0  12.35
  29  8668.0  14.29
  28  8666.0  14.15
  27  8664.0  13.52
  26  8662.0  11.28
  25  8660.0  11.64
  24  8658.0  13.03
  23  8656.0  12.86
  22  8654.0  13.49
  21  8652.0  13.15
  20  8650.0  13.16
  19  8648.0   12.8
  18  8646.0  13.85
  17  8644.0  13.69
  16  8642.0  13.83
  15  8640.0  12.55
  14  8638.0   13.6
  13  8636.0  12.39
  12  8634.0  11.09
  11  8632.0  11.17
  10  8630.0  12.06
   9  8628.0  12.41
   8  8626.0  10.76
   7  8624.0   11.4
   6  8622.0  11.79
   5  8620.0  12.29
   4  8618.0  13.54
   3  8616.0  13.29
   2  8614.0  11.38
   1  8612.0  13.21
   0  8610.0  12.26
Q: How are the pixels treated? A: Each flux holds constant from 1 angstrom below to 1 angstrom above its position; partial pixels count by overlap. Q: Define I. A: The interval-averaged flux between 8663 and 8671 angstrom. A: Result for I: 13.6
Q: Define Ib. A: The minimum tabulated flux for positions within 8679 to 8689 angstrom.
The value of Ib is 11.88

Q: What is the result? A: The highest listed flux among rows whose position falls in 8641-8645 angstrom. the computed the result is 13.83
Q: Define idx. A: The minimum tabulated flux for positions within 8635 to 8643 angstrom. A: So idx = 12.39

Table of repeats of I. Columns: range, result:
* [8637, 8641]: 13.1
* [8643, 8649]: 13.4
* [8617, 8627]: 12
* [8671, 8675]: 12.7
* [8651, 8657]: 13.2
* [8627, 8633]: 11.9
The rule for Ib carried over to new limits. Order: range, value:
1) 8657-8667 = 11.28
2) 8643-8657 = 12.8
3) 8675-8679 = 11.52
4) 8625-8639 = 10.76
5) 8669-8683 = 11.42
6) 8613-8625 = 11.38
